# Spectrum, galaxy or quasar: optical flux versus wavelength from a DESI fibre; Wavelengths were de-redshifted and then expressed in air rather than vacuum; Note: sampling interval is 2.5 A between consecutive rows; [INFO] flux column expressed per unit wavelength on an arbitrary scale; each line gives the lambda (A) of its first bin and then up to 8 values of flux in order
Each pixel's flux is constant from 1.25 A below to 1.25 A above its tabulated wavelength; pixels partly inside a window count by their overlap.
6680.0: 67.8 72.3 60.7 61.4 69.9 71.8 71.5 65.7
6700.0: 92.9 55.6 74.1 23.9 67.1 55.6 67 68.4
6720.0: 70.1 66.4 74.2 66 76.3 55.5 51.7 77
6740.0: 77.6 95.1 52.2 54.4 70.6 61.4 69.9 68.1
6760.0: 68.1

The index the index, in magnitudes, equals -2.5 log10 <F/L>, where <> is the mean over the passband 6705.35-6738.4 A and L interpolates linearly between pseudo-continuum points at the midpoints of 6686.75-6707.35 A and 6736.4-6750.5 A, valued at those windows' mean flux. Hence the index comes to 0.11 mag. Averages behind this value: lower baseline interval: 68.1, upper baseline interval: 71.1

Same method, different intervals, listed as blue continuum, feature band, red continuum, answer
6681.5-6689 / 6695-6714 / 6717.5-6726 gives 0.08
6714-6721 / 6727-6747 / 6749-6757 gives -0.01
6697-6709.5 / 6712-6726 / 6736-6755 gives -0.04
